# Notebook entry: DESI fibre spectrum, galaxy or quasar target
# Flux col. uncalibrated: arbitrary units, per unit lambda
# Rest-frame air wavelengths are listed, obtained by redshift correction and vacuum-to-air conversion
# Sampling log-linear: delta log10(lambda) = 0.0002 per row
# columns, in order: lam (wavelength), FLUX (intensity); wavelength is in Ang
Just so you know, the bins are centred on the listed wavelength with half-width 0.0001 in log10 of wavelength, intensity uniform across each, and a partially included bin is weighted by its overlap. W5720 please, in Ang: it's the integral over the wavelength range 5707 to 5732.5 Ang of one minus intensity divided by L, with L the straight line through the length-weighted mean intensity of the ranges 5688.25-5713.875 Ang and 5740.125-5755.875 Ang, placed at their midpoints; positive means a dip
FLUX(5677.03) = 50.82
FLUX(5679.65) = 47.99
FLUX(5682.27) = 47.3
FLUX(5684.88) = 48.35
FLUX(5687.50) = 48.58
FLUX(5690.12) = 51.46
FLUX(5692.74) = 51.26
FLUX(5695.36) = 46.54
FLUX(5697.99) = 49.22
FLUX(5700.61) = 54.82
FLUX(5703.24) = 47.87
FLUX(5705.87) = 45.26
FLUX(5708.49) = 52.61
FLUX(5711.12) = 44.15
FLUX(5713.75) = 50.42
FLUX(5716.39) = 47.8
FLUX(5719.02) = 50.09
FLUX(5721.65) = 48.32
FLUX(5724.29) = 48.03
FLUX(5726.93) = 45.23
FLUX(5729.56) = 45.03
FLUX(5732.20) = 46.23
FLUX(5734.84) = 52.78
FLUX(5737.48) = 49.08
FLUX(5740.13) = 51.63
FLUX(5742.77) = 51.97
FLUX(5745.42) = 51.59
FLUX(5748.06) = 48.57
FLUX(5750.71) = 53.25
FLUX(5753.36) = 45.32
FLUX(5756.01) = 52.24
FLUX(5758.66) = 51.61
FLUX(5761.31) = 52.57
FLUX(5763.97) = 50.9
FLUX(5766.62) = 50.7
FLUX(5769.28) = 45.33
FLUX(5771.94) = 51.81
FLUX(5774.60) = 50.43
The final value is 1.0 Ang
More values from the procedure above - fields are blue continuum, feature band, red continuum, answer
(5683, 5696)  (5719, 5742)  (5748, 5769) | 0.71 Ang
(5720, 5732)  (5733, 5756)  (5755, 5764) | -0.44 Ang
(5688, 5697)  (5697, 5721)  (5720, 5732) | -0.46 Ang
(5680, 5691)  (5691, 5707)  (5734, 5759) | -0.03 Ang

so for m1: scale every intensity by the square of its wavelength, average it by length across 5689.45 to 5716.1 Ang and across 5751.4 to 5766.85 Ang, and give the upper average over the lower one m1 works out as 1.0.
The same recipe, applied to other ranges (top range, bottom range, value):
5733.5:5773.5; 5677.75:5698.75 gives 1.06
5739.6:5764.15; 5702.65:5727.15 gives 1.07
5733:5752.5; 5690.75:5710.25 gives 1.04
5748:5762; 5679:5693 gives 1.06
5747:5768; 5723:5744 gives 1.05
